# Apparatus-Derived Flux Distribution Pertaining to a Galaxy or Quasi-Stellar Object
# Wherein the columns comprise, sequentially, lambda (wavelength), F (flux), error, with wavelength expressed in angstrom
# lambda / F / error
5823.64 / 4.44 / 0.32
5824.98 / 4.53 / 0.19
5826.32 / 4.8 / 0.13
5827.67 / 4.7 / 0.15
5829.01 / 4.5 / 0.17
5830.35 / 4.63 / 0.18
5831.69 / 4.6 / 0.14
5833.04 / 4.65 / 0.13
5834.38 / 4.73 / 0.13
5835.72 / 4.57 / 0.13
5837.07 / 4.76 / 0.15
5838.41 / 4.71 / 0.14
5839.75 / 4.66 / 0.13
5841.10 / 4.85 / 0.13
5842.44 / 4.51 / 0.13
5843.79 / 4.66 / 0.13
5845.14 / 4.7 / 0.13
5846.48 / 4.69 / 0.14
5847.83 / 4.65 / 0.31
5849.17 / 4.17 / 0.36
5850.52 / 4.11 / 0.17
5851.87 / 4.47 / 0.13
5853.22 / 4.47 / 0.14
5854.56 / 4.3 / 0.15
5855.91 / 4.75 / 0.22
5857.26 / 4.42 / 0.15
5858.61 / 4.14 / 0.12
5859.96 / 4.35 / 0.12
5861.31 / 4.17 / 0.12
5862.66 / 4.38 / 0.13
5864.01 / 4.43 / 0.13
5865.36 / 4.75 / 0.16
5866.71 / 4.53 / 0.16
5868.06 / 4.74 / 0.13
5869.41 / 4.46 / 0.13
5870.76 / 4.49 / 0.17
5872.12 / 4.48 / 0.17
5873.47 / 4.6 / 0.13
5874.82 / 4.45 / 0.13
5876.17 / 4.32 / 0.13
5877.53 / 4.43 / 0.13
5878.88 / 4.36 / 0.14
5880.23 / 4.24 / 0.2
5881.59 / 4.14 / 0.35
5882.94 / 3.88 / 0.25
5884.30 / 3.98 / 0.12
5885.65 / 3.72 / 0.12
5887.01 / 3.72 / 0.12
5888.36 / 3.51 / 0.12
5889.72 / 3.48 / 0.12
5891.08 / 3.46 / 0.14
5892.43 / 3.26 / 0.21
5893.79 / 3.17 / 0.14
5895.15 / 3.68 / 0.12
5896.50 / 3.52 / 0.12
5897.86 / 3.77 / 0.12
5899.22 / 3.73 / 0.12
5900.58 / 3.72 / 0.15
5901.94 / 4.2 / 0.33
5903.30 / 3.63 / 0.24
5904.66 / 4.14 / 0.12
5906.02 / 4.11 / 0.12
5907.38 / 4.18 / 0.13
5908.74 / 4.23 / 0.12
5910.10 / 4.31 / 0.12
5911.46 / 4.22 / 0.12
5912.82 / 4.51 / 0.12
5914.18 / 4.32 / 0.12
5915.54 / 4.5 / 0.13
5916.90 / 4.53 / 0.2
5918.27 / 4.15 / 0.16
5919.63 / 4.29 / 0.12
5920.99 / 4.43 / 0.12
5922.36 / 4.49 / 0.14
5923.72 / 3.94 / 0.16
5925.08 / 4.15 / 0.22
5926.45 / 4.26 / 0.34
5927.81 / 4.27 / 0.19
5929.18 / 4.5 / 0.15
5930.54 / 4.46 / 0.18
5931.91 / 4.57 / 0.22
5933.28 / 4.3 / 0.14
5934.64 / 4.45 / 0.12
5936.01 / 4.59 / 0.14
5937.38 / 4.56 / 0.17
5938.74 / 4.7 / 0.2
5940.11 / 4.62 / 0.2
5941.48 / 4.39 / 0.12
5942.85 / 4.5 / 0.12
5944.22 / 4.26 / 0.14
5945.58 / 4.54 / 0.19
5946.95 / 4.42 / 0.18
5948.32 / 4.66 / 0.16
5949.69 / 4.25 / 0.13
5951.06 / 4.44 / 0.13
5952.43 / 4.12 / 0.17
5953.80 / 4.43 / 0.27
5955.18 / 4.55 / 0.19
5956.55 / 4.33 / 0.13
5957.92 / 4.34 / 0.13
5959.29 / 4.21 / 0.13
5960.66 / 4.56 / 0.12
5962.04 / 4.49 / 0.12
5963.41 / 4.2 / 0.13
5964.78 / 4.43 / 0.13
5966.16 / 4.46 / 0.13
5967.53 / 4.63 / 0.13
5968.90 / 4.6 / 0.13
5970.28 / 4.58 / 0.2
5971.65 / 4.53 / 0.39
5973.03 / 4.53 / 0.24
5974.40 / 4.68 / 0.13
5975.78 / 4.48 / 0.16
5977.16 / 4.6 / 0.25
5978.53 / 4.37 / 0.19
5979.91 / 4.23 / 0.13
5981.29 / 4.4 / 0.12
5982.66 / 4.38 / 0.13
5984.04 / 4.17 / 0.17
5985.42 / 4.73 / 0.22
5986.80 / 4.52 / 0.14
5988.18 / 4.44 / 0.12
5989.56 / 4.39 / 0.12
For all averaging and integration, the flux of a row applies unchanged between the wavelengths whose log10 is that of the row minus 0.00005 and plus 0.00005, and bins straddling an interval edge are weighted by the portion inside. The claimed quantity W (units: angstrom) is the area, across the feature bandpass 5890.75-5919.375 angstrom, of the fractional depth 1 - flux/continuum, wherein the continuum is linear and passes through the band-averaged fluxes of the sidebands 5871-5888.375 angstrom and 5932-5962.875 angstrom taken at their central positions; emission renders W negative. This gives 2.0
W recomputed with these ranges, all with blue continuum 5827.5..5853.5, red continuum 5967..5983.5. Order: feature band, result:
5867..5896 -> 3.4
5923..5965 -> 1.1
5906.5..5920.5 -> 0.7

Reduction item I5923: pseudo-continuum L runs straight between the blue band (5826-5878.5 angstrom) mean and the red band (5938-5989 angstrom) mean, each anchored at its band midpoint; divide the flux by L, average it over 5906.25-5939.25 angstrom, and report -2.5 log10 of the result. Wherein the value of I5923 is 0.03 mag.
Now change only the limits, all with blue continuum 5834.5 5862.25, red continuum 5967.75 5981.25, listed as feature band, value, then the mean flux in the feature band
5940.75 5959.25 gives 0.03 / 4.4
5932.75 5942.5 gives 0.00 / 4.52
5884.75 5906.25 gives 0.22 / 3.67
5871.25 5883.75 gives 0.05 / 4.32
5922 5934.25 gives 0.04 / 4.33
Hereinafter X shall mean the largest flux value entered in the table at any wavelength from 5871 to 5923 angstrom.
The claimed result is 4.6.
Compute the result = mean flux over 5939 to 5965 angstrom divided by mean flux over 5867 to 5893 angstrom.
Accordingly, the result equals 1.1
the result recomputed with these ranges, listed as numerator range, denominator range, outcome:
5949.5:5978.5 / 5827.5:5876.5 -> 0.98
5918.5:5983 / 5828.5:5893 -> 1.02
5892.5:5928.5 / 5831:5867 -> 0.90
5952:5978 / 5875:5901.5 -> 1.17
